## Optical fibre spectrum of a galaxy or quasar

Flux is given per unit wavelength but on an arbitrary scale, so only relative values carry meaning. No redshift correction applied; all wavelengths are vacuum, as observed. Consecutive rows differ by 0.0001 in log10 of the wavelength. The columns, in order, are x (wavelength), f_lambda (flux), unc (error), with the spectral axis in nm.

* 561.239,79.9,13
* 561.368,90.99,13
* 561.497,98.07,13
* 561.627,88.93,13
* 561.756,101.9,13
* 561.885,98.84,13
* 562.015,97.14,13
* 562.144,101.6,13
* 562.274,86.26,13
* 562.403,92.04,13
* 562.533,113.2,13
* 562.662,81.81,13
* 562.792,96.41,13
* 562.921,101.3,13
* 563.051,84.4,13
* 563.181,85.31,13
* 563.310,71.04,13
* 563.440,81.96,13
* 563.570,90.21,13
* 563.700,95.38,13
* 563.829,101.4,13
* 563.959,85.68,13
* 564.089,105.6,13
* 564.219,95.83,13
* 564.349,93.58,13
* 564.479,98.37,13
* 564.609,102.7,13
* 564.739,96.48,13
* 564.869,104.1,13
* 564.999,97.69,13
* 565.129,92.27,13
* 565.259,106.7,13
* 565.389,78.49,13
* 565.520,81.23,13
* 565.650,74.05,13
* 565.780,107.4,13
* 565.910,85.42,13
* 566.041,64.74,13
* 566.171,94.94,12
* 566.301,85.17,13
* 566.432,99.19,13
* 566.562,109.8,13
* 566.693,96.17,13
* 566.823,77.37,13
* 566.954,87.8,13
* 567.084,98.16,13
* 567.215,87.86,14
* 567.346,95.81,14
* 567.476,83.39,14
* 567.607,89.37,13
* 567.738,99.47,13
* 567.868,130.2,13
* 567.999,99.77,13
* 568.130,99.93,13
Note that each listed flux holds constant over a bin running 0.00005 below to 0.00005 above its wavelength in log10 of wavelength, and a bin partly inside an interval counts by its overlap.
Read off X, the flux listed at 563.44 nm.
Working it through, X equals 81.96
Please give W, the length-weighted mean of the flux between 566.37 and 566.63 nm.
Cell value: 104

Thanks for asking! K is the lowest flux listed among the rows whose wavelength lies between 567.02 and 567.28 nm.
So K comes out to 87.86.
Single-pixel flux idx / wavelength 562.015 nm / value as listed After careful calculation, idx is 97.14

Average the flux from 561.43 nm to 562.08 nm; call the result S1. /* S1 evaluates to 97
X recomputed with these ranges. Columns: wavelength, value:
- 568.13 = 99.93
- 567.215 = 87.86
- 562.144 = 101.6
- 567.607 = 89.37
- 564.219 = 95.83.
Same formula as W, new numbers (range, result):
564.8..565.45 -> 96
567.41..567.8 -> 90.7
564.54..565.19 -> 98.7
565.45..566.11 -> 82.6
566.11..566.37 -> 90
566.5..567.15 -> 93.7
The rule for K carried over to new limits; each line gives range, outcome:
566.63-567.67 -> 77.37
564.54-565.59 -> 78.49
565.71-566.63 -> 64.74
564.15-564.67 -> 93.58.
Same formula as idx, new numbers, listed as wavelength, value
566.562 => 109.8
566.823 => 77.37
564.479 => 98.37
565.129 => 92.27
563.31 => 71.04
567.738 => 99.47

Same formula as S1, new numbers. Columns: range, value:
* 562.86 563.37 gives 85.5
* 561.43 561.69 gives 93.4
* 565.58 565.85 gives 90.7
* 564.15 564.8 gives 97.4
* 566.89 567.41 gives 92.4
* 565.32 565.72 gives 78.6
